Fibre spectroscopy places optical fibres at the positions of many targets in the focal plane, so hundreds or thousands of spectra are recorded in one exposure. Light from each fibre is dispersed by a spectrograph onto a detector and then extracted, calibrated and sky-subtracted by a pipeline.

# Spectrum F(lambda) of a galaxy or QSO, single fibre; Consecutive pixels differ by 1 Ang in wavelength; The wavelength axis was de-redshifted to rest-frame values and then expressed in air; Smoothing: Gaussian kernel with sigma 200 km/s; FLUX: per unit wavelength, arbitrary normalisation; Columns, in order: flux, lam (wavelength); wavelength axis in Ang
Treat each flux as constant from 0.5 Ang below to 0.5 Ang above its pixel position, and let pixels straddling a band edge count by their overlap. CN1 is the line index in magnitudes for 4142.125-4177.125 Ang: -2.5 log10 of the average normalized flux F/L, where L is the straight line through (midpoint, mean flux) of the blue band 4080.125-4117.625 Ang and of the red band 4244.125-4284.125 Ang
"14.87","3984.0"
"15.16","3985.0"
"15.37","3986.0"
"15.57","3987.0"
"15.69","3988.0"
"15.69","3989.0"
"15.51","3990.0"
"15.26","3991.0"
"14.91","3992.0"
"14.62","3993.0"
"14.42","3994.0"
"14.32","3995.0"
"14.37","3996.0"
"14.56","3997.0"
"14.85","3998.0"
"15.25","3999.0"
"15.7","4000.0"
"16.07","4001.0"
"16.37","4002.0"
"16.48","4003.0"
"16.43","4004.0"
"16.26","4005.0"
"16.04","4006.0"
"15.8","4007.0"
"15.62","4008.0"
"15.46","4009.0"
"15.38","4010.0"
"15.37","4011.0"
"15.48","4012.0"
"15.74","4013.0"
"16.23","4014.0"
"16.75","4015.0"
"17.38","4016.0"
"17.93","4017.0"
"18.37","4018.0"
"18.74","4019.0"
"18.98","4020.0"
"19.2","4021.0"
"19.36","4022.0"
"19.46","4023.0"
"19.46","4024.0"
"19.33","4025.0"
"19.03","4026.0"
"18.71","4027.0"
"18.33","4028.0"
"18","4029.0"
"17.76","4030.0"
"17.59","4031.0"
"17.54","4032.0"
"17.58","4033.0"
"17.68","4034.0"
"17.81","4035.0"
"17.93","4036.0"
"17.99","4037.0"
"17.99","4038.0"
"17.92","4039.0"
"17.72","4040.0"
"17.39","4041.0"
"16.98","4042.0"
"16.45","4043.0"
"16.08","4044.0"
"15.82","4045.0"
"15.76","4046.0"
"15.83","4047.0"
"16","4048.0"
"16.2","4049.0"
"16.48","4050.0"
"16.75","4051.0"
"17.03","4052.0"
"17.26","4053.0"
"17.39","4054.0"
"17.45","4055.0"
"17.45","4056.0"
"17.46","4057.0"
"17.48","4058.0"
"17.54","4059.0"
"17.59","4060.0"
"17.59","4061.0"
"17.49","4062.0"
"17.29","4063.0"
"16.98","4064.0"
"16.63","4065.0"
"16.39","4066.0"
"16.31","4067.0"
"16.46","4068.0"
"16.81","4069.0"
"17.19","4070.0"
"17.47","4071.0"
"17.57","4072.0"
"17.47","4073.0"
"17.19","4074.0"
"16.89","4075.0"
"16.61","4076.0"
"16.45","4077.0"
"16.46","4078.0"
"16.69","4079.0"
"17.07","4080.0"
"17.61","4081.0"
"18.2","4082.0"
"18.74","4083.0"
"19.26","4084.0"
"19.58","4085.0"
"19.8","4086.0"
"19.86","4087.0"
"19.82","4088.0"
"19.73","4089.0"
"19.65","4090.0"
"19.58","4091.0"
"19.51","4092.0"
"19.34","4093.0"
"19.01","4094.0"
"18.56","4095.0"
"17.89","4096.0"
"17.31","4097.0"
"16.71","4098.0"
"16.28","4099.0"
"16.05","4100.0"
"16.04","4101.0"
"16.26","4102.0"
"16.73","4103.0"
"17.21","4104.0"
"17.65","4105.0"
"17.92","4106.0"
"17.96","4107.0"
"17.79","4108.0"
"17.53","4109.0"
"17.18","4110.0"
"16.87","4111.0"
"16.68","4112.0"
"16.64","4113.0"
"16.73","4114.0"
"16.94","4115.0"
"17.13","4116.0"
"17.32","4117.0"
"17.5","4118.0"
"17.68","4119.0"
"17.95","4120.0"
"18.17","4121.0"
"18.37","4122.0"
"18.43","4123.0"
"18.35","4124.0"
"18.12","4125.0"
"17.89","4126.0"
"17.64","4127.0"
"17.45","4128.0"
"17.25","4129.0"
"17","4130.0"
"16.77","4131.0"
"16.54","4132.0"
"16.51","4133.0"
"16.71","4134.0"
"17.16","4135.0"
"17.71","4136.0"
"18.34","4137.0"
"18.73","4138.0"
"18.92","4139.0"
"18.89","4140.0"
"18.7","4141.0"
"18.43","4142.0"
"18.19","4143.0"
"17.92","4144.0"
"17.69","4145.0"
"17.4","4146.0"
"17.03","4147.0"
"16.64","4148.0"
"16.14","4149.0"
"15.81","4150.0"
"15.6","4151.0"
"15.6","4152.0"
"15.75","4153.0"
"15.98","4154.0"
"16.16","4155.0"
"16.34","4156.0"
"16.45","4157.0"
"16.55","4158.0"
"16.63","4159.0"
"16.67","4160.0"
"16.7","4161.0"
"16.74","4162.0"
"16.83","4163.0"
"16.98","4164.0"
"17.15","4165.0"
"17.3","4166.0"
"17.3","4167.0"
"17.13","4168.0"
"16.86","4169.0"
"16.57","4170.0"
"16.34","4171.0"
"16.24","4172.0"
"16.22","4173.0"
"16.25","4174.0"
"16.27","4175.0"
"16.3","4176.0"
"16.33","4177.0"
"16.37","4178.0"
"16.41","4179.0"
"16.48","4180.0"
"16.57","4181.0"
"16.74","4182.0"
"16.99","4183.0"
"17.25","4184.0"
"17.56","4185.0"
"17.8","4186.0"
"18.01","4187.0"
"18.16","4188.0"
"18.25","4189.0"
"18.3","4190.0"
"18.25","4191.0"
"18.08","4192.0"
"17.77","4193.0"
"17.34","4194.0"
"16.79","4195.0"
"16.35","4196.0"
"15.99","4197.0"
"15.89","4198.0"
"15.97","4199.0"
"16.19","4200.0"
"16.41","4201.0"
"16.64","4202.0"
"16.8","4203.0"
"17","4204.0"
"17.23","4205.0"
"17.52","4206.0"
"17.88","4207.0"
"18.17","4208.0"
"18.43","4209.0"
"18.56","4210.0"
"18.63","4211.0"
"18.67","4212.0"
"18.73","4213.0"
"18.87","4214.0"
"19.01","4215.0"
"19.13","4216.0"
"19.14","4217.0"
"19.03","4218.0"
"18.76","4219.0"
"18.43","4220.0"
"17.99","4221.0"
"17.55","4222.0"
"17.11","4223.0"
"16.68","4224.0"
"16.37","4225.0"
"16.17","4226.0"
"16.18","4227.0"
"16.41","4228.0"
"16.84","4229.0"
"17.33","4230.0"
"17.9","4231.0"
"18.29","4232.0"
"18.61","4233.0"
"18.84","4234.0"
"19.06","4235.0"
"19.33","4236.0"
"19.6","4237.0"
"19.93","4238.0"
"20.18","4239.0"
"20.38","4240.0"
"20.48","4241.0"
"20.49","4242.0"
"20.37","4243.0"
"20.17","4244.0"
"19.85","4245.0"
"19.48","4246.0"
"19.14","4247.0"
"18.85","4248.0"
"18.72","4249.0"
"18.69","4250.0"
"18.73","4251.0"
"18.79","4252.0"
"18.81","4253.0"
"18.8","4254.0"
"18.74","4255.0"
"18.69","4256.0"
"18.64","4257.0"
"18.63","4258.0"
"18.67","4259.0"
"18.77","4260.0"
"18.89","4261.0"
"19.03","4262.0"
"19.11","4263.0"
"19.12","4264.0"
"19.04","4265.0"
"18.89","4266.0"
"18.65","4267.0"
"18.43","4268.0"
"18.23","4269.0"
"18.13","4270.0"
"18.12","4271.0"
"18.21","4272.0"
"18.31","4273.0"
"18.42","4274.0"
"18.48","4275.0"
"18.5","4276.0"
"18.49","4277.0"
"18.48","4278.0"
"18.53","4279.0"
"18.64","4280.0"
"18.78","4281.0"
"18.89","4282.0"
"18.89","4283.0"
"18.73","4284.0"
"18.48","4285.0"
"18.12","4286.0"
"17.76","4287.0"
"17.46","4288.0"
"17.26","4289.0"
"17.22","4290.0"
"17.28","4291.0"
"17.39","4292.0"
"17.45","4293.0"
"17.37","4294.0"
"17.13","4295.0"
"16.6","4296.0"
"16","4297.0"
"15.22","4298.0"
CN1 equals 0.097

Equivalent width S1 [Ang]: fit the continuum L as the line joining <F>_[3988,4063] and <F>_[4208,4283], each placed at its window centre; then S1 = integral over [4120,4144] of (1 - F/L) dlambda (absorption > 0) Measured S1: -0.2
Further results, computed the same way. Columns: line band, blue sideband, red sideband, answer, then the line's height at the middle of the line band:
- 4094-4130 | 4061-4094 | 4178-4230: 0.8 Ang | 17.8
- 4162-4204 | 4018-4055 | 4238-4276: 3.7 Ang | 18.6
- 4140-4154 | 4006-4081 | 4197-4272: 0.6 Ang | 17.8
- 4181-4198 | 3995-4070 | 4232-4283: 0.9 Ang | 18.4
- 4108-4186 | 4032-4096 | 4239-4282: 4.5 Ang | 18.1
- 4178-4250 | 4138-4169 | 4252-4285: -0.5 Ang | 17.9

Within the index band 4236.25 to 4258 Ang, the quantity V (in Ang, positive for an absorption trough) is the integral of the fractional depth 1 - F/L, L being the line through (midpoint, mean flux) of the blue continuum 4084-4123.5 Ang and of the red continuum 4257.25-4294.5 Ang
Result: -1.3 Ang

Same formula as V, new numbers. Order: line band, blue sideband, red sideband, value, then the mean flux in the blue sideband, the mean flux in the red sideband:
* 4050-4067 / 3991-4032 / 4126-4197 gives -0.35 Ang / 16.7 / 17.1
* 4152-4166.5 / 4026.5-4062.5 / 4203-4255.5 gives 1.20 Ang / 17.3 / 18.5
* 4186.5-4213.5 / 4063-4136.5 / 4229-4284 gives 1.37 Ang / 17.6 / 18.9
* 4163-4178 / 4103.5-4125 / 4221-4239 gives 0.88 Ang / 17.5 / 17.8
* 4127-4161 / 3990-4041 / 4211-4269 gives 1.59 Ang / 16.9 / 18.7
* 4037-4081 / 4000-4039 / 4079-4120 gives 1.64 Ang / 17.4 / 17.9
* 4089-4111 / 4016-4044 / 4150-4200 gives -0.33 Ang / 18.1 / 16.8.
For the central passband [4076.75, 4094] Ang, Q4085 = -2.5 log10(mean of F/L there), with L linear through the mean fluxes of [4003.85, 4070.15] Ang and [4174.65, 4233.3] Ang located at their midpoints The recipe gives -0.09 mag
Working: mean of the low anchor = 17.2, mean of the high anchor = 17.4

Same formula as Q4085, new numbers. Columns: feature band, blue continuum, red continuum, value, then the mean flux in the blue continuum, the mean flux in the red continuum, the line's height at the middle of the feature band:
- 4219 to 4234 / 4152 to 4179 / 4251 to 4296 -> 0.012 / 16.5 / 18.4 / 17.6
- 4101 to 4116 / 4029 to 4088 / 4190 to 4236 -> 0.020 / 17.3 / 17.6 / 17.4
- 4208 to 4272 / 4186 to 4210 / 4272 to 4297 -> -0.060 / 17.3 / 18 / 17.6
